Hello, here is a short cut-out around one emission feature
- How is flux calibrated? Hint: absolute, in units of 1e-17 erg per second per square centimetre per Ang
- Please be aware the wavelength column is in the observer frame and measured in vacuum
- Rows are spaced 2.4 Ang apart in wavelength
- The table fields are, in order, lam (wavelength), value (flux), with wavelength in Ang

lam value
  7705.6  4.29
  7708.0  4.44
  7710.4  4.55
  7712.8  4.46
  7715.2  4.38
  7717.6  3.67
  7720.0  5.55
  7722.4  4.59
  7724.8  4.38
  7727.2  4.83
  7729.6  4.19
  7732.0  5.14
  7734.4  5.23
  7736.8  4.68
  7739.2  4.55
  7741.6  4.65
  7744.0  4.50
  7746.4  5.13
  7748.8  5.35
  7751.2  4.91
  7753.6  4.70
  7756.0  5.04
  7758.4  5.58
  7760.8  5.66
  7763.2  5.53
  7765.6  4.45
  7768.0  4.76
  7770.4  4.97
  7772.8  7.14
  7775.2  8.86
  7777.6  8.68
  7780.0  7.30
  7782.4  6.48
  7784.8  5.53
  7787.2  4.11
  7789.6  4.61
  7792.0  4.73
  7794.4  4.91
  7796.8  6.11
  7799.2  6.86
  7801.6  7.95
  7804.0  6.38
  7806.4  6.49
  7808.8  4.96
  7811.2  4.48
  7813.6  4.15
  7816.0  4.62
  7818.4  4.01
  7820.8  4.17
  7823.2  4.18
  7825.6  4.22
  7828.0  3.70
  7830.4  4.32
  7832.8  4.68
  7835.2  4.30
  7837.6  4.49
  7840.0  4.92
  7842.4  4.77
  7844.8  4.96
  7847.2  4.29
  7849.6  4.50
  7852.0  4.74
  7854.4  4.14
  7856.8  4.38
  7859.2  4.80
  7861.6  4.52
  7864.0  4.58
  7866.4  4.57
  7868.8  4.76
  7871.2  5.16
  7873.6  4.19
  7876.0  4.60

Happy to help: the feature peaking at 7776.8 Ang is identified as H-alpha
